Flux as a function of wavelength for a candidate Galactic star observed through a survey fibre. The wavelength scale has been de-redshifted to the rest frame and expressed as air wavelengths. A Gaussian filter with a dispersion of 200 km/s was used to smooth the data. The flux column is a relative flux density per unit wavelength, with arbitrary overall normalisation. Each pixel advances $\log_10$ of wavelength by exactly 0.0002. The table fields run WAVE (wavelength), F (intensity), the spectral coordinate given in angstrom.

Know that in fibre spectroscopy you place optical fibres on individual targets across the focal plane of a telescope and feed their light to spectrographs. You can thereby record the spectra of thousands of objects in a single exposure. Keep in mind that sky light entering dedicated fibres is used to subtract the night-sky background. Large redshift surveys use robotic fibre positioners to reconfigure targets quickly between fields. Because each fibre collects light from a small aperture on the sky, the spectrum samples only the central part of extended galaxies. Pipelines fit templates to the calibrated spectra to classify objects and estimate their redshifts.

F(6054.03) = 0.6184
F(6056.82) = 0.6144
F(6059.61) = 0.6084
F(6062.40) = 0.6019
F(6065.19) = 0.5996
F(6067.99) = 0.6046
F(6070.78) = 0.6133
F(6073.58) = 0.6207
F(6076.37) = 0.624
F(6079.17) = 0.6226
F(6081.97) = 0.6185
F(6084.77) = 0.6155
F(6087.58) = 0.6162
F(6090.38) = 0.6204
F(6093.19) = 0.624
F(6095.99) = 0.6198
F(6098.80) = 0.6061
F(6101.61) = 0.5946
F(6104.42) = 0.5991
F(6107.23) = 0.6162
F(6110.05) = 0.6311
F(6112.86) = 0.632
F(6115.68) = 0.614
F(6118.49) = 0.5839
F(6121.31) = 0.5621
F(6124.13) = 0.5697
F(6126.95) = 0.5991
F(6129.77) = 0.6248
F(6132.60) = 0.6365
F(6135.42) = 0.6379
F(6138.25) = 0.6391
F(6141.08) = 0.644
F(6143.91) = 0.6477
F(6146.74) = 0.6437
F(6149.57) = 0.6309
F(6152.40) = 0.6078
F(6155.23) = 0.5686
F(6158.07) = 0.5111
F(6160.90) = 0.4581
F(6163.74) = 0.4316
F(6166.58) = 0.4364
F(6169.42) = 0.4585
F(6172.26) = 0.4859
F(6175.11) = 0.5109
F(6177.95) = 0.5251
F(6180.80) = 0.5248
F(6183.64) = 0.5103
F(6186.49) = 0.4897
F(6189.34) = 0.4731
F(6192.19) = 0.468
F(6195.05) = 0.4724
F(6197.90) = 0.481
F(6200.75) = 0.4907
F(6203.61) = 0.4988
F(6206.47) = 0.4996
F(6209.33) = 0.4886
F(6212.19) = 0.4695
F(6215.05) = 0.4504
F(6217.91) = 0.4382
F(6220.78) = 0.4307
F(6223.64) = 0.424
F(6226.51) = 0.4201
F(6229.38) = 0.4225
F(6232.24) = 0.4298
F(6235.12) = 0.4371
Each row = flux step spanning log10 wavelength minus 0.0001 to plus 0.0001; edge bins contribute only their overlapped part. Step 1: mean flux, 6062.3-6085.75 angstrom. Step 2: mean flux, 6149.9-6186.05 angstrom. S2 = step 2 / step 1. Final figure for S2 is 0.82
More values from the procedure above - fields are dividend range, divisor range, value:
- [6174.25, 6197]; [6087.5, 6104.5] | 0.81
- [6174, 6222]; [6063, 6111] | 0.79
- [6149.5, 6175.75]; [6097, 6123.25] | 0.83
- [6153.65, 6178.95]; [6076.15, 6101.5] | 0.79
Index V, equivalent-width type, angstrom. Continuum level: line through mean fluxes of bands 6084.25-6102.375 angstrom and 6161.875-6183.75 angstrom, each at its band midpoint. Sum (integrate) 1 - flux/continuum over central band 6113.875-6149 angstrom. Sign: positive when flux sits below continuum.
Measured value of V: -4.3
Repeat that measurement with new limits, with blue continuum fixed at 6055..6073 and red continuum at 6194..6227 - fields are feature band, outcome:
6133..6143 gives -1.95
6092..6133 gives -3.40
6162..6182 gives 0.83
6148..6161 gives -1.16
